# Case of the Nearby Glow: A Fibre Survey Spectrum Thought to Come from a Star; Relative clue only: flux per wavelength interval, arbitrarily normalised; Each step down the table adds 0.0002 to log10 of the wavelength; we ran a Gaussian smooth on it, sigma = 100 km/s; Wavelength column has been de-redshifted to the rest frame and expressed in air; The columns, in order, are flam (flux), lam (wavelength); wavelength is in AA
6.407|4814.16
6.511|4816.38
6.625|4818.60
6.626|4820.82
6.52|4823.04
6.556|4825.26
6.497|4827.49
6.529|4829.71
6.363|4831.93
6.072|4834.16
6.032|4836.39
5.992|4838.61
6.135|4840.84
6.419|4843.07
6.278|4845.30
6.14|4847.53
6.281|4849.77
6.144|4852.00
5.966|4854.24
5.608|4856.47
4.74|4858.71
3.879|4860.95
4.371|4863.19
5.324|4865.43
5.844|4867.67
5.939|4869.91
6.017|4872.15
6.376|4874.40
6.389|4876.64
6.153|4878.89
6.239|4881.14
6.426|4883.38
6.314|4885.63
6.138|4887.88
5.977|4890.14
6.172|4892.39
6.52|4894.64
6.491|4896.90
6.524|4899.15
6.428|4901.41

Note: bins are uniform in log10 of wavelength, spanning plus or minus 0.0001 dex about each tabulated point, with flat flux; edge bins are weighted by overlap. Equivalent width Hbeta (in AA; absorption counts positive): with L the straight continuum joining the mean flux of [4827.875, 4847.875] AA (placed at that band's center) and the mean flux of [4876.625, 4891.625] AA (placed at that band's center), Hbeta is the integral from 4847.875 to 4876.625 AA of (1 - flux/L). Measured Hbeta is 2.9 AA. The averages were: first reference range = 6.23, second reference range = 6.22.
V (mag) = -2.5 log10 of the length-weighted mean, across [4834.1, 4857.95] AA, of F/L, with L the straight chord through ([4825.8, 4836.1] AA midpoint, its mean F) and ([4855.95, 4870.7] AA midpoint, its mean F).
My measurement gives -0.06 mag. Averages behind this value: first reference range 6.35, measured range 6.08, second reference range 5.06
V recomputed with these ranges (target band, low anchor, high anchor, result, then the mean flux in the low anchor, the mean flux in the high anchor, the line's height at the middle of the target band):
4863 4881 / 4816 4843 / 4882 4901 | 0.08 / 6.37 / 6.32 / 6.34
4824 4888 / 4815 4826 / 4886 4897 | 0.08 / 6.56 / 6.24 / 6.4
